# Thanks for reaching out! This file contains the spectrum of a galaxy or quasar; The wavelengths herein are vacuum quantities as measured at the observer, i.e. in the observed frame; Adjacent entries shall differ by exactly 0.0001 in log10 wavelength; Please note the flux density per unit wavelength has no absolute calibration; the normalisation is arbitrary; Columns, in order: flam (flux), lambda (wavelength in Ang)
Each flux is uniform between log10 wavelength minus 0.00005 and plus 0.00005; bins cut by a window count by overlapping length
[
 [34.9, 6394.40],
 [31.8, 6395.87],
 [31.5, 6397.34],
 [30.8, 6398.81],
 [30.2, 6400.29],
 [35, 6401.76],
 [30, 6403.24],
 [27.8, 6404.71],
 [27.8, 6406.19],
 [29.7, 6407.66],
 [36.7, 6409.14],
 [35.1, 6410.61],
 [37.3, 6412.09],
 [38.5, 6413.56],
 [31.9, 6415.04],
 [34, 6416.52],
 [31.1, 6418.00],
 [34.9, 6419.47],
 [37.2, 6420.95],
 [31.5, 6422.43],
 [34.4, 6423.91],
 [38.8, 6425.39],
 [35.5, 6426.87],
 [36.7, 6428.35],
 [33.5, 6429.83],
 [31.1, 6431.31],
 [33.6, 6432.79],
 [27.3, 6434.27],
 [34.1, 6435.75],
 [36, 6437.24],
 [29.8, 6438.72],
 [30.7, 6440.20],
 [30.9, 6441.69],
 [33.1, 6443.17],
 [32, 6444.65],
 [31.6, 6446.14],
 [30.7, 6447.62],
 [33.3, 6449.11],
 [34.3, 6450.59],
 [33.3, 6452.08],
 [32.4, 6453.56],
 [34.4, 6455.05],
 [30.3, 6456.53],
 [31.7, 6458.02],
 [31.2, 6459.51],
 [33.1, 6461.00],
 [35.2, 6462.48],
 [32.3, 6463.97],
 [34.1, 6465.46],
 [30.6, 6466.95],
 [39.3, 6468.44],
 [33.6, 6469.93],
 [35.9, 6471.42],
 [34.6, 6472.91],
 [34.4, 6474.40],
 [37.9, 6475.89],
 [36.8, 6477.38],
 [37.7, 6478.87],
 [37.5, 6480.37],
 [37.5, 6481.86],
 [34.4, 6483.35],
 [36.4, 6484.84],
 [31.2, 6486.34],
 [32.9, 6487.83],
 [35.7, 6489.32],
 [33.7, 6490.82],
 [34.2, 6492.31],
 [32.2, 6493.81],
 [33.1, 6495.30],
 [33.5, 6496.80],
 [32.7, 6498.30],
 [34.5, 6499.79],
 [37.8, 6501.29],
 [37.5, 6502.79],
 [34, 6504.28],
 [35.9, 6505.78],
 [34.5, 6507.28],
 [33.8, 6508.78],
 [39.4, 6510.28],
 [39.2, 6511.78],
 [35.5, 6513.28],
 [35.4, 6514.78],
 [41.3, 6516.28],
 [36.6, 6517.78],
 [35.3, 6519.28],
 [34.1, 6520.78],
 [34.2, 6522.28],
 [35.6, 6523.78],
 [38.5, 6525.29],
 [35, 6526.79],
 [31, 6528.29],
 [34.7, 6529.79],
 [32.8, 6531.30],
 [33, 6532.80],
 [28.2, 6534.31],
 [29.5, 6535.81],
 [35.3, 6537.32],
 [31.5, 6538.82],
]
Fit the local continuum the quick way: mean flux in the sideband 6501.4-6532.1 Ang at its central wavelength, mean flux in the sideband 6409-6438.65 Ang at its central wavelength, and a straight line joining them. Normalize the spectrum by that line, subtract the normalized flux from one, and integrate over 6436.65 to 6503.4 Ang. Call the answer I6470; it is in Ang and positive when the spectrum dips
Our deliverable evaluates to 2.2 Ang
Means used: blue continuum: 34.3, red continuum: 35.8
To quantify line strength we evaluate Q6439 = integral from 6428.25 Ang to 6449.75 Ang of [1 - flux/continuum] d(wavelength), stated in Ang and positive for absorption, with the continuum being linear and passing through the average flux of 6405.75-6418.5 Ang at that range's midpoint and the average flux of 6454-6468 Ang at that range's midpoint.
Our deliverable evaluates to 0.7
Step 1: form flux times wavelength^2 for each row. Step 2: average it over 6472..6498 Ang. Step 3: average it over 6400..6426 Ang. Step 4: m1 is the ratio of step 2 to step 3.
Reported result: 1.07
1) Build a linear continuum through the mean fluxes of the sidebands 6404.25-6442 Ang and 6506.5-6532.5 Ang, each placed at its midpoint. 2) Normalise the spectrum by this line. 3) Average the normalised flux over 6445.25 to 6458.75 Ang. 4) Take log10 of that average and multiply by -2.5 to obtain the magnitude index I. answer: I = 0.053 mag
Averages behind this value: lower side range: 33.4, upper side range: 35.7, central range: 32.4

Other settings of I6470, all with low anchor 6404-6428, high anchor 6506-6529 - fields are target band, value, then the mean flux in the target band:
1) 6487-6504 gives 0.6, 34.3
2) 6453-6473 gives 0.8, 33.4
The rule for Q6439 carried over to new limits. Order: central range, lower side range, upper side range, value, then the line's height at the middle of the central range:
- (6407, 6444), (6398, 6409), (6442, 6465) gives -2.7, 31.4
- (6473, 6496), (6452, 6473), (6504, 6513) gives -0.2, 34.8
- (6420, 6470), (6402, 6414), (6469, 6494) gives 1.2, 34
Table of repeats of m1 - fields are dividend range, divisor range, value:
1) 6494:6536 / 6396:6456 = 1.09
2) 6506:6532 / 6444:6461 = 1.13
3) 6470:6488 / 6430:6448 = 1.13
